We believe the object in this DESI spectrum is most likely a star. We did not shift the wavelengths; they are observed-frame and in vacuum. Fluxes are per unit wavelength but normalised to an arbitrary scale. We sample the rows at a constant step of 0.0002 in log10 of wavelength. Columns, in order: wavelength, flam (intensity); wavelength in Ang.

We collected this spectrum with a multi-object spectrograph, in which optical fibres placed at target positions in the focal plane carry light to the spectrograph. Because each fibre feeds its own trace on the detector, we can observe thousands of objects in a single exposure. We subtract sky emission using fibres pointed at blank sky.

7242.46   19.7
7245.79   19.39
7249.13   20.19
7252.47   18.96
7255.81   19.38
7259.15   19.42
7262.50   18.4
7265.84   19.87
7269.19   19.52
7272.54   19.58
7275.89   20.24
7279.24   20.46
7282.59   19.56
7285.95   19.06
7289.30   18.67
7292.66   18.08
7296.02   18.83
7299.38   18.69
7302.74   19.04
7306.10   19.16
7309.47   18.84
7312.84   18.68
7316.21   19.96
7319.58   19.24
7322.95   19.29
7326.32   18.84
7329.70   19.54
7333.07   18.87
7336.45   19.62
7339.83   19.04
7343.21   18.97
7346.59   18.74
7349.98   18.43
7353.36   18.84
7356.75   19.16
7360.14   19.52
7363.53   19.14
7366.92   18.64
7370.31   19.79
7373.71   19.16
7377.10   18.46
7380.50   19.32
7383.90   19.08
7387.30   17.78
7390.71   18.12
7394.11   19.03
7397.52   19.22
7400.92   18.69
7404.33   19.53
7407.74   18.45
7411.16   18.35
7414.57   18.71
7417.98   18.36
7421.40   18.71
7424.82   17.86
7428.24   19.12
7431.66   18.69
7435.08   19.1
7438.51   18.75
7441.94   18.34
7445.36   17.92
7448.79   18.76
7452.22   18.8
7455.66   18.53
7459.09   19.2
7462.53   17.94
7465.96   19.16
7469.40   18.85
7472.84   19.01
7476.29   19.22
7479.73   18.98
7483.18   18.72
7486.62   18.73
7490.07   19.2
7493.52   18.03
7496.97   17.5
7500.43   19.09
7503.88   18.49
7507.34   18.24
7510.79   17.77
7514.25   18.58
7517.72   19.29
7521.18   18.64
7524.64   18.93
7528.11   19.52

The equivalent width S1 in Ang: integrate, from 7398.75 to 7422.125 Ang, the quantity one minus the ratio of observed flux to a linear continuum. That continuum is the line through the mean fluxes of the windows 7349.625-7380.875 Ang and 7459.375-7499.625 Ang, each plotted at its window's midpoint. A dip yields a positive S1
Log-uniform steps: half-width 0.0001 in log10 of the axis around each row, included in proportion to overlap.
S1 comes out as 0.3 Ang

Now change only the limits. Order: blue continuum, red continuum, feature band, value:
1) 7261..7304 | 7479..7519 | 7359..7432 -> 0.3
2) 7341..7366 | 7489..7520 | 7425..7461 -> 0.0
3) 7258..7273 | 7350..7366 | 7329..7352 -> 0.1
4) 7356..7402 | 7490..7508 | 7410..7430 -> 0.2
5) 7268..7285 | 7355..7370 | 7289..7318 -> 1.1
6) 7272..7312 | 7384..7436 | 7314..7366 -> -0.5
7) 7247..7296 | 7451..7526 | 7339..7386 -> 0.2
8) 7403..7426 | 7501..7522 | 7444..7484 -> -0.5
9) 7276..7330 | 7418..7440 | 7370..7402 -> 0.0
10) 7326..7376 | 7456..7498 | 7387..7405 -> 0.2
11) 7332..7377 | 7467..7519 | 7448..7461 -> 0.0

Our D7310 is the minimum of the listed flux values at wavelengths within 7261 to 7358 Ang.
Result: 18.08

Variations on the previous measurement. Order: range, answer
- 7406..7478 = 17.86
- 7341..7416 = 17.78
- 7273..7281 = 20.24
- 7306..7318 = 18.68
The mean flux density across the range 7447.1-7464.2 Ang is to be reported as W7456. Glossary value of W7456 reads 18.6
